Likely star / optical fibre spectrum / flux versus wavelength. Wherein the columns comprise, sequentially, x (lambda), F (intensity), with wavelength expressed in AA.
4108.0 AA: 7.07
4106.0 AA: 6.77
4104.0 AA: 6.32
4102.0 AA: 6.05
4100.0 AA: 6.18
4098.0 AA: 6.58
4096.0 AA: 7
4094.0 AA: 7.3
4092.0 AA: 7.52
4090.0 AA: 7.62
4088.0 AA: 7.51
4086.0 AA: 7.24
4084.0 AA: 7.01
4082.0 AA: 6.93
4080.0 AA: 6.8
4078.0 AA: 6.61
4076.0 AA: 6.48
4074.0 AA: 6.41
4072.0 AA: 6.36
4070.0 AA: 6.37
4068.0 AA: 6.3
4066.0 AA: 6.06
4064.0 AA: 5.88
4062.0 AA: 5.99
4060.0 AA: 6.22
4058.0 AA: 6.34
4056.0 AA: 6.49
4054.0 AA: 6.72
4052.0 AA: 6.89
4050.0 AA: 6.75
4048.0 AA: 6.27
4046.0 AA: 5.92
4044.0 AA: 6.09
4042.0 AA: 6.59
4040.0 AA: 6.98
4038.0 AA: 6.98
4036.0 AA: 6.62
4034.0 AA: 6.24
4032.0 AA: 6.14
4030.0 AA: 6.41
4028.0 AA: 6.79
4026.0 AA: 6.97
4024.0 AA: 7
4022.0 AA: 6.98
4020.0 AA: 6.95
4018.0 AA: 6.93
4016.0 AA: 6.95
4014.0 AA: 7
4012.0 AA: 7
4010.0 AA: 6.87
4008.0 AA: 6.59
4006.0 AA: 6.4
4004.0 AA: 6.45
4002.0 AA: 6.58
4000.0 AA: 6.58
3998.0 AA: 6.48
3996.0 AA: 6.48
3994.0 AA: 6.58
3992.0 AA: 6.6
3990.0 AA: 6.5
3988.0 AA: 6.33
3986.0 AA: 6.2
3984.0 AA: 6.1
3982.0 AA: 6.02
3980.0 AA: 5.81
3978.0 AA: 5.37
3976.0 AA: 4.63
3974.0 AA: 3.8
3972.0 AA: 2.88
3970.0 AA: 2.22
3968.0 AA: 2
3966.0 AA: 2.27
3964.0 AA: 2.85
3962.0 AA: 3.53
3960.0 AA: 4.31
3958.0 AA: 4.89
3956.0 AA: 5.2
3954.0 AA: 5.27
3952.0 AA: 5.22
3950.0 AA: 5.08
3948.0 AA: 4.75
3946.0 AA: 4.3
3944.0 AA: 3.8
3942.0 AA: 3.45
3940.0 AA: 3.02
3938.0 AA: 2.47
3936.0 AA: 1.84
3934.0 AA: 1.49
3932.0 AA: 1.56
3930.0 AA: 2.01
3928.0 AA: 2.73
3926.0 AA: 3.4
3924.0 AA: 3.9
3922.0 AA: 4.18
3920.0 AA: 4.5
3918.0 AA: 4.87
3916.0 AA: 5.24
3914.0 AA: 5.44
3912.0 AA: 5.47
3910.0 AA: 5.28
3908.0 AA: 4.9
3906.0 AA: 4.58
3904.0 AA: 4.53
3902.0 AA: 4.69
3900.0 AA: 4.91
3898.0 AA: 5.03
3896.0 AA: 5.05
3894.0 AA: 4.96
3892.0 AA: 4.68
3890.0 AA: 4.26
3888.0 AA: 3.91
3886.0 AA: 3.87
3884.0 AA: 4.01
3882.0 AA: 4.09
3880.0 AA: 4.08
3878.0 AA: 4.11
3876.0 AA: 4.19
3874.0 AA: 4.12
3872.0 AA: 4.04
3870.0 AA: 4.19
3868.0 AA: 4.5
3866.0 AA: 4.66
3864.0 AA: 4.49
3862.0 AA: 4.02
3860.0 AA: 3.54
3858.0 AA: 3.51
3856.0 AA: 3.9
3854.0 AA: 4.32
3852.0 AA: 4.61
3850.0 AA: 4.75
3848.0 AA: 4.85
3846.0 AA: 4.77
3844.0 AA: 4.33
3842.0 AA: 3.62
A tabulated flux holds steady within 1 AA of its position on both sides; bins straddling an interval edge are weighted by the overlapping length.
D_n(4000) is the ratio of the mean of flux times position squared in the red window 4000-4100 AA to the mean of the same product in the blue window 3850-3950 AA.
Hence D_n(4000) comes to 1.76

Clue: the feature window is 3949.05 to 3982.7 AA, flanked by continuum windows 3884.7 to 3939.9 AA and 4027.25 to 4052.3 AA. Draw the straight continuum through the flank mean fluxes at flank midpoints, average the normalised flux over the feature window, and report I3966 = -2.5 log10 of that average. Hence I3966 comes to 0.21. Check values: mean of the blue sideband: 4.05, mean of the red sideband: 6.5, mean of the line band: 4.18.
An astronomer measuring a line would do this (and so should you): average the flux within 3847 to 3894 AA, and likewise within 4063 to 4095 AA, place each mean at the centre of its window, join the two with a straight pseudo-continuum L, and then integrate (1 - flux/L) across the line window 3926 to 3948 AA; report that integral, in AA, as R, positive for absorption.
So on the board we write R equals 9.8 AA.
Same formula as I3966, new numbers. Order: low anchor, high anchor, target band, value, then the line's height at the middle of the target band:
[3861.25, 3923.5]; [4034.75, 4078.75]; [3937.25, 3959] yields 0.20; 5.18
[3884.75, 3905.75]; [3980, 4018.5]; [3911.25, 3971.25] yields 0.41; 5.45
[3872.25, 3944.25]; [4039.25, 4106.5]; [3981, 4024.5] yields -0.20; 5.5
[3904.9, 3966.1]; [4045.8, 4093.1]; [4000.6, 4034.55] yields -0.20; 5.59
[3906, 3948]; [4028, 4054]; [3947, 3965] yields -0.03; 4.44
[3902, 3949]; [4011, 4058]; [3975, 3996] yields -0.12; 5.4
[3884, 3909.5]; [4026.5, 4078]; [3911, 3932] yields 0.20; 4.89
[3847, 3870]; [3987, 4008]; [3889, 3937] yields 0.22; 5.15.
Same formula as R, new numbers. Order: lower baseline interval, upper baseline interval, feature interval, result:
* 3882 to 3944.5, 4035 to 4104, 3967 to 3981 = 3.41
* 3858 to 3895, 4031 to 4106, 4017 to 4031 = -1.92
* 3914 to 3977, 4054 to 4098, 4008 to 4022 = -4.45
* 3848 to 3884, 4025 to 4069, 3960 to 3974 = 6.72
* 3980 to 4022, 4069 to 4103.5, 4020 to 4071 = 1.58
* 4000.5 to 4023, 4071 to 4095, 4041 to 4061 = 1.35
